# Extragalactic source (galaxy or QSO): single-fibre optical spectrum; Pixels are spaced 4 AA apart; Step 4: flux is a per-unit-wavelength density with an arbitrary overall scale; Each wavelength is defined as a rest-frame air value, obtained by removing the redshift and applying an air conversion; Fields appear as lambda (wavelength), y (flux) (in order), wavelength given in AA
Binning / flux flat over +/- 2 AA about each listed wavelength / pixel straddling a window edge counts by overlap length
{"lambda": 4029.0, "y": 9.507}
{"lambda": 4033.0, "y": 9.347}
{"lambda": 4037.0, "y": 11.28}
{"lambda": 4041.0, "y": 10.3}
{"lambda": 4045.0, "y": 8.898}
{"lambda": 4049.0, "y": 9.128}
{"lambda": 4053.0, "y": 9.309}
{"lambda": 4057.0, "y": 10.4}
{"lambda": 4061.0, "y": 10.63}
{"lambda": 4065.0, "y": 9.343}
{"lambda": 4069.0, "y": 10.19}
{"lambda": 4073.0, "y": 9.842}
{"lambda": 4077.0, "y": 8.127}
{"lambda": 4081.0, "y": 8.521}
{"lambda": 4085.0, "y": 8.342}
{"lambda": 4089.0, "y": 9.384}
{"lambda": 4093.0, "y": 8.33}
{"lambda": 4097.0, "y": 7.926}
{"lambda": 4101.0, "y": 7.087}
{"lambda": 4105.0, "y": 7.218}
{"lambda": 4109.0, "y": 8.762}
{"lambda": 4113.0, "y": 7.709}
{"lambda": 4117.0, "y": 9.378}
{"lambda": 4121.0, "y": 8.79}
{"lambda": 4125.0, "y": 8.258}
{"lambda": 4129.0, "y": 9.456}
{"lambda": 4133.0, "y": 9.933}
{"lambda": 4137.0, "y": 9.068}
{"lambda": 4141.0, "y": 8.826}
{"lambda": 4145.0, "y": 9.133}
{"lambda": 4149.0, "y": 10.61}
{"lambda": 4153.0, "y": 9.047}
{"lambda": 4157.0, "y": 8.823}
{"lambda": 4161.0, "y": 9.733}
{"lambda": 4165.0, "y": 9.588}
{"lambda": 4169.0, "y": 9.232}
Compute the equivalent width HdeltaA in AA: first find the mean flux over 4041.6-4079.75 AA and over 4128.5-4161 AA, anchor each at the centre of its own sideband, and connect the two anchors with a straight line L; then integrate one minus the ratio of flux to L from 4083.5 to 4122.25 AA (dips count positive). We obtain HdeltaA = 4.8 AA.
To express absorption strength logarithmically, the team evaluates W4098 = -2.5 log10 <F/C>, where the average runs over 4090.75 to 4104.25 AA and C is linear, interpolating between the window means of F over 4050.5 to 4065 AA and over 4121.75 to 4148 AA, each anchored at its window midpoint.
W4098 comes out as 0.23 mag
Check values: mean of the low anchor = 9.97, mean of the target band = 7.76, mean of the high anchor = 9.15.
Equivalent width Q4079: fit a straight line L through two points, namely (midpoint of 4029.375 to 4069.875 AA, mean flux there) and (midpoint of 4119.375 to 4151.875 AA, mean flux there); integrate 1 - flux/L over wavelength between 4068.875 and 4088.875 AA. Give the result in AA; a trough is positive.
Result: 1.5 AA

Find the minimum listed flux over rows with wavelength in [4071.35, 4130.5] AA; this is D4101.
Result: 7.087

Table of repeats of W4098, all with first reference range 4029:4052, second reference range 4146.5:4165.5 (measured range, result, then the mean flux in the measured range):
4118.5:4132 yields 0.08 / 8.94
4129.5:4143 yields 0.03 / 9.3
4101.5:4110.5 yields 0.23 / 7.8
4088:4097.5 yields 0.13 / 8.56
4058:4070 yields -0.04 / 10.1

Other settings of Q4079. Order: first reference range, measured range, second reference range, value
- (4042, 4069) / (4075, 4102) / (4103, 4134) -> 2.5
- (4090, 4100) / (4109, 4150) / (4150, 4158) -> -1.5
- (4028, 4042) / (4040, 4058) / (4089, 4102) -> 0.2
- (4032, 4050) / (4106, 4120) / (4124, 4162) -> 1.4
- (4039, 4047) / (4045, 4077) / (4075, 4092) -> -1.9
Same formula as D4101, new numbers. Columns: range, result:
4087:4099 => 7.926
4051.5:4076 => 9.309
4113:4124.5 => 7.709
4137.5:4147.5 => 8.826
